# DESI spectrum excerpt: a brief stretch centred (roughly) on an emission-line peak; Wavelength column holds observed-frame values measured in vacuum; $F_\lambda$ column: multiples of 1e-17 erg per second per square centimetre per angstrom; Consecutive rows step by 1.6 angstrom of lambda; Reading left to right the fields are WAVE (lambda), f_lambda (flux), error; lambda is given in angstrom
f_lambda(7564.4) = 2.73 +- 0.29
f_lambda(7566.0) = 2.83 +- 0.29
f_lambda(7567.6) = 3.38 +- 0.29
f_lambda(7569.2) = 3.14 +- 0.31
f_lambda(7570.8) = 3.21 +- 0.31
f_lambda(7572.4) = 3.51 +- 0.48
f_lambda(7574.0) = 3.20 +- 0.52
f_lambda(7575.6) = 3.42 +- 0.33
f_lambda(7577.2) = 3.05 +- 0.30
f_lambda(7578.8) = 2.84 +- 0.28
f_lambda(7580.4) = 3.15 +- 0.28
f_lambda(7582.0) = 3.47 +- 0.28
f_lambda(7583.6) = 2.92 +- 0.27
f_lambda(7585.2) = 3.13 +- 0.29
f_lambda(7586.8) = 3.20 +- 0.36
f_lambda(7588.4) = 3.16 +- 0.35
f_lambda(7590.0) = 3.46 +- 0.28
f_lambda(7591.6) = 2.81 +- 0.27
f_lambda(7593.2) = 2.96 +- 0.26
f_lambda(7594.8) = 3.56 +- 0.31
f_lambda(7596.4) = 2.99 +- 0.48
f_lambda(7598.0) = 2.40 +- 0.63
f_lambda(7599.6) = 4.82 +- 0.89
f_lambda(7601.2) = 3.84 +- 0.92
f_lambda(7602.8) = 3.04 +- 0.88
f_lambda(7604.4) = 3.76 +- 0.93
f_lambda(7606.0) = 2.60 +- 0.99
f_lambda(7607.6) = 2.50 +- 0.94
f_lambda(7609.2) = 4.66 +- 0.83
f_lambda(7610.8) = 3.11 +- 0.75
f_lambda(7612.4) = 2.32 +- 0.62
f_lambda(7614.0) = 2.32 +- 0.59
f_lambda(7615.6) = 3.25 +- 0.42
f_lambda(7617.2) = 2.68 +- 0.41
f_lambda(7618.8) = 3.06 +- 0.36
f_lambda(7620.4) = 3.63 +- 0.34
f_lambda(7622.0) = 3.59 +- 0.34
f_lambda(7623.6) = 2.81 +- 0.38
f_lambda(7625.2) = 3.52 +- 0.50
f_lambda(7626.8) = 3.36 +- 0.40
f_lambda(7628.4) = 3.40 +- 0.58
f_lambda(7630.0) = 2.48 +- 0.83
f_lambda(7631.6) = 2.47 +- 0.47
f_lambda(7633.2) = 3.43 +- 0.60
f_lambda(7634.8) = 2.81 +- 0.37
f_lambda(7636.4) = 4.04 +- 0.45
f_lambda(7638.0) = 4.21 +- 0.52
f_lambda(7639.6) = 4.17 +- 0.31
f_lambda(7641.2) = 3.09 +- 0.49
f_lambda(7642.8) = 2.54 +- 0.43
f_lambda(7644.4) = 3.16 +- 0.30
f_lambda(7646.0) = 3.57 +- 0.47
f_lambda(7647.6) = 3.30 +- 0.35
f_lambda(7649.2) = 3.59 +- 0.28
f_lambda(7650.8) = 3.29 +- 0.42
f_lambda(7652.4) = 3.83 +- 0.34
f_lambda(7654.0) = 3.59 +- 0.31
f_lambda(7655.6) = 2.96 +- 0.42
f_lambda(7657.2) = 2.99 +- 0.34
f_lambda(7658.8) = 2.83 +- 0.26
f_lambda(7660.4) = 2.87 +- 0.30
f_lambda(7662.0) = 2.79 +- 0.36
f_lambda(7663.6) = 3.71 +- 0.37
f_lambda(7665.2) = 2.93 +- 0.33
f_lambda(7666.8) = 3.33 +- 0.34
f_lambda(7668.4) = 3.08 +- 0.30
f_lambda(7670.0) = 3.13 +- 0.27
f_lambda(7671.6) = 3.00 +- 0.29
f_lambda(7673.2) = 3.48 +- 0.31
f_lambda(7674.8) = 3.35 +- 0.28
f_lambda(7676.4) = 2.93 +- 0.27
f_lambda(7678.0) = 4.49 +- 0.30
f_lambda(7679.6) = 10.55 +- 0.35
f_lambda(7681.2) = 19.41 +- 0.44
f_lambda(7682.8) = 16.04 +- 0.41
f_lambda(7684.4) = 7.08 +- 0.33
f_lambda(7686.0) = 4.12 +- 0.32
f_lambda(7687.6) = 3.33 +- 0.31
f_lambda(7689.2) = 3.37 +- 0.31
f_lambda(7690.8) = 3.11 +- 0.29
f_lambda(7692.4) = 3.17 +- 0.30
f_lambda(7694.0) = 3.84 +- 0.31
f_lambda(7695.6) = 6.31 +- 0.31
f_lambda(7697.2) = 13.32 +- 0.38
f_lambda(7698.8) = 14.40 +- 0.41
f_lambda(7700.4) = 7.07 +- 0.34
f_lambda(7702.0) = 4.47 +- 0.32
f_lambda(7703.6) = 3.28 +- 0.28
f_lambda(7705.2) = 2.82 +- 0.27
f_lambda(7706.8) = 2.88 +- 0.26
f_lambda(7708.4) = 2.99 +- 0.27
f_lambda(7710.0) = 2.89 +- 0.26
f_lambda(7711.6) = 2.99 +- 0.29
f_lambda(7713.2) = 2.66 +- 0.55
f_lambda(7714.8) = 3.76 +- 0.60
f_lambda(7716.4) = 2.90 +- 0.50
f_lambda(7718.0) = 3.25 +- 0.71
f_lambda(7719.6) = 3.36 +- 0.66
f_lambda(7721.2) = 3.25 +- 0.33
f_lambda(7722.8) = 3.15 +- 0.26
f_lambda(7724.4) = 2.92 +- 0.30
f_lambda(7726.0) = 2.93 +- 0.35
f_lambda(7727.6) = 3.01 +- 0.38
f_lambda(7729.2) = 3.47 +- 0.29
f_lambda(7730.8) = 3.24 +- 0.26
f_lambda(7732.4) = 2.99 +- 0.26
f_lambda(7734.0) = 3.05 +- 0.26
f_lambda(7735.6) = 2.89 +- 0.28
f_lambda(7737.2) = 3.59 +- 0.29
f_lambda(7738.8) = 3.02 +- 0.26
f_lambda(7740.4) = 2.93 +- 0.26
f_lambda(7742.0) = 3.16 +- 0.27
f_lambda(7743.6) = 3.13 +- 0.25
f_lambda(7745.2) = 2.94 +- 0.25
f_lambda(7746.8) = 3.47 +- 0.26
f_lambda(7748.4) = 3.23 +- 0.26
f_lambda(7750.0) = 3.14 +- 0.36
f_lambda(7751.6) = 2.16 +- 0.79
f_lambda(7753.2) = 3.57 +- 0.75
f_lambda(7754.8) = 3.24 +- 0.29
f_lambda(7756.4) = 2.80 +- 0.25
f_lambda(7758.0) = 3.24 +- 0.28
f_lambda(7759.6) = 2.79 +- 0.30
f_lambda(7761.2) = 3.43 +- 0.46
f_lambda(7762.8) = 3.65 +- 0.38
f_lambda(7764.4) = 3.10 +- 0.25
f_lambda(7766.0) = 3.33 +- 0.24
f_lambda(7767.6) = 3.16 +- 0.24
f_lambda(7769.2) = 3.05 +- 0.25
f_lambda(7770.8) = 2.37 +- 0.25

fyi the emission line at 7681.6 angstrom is [S II] 6716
